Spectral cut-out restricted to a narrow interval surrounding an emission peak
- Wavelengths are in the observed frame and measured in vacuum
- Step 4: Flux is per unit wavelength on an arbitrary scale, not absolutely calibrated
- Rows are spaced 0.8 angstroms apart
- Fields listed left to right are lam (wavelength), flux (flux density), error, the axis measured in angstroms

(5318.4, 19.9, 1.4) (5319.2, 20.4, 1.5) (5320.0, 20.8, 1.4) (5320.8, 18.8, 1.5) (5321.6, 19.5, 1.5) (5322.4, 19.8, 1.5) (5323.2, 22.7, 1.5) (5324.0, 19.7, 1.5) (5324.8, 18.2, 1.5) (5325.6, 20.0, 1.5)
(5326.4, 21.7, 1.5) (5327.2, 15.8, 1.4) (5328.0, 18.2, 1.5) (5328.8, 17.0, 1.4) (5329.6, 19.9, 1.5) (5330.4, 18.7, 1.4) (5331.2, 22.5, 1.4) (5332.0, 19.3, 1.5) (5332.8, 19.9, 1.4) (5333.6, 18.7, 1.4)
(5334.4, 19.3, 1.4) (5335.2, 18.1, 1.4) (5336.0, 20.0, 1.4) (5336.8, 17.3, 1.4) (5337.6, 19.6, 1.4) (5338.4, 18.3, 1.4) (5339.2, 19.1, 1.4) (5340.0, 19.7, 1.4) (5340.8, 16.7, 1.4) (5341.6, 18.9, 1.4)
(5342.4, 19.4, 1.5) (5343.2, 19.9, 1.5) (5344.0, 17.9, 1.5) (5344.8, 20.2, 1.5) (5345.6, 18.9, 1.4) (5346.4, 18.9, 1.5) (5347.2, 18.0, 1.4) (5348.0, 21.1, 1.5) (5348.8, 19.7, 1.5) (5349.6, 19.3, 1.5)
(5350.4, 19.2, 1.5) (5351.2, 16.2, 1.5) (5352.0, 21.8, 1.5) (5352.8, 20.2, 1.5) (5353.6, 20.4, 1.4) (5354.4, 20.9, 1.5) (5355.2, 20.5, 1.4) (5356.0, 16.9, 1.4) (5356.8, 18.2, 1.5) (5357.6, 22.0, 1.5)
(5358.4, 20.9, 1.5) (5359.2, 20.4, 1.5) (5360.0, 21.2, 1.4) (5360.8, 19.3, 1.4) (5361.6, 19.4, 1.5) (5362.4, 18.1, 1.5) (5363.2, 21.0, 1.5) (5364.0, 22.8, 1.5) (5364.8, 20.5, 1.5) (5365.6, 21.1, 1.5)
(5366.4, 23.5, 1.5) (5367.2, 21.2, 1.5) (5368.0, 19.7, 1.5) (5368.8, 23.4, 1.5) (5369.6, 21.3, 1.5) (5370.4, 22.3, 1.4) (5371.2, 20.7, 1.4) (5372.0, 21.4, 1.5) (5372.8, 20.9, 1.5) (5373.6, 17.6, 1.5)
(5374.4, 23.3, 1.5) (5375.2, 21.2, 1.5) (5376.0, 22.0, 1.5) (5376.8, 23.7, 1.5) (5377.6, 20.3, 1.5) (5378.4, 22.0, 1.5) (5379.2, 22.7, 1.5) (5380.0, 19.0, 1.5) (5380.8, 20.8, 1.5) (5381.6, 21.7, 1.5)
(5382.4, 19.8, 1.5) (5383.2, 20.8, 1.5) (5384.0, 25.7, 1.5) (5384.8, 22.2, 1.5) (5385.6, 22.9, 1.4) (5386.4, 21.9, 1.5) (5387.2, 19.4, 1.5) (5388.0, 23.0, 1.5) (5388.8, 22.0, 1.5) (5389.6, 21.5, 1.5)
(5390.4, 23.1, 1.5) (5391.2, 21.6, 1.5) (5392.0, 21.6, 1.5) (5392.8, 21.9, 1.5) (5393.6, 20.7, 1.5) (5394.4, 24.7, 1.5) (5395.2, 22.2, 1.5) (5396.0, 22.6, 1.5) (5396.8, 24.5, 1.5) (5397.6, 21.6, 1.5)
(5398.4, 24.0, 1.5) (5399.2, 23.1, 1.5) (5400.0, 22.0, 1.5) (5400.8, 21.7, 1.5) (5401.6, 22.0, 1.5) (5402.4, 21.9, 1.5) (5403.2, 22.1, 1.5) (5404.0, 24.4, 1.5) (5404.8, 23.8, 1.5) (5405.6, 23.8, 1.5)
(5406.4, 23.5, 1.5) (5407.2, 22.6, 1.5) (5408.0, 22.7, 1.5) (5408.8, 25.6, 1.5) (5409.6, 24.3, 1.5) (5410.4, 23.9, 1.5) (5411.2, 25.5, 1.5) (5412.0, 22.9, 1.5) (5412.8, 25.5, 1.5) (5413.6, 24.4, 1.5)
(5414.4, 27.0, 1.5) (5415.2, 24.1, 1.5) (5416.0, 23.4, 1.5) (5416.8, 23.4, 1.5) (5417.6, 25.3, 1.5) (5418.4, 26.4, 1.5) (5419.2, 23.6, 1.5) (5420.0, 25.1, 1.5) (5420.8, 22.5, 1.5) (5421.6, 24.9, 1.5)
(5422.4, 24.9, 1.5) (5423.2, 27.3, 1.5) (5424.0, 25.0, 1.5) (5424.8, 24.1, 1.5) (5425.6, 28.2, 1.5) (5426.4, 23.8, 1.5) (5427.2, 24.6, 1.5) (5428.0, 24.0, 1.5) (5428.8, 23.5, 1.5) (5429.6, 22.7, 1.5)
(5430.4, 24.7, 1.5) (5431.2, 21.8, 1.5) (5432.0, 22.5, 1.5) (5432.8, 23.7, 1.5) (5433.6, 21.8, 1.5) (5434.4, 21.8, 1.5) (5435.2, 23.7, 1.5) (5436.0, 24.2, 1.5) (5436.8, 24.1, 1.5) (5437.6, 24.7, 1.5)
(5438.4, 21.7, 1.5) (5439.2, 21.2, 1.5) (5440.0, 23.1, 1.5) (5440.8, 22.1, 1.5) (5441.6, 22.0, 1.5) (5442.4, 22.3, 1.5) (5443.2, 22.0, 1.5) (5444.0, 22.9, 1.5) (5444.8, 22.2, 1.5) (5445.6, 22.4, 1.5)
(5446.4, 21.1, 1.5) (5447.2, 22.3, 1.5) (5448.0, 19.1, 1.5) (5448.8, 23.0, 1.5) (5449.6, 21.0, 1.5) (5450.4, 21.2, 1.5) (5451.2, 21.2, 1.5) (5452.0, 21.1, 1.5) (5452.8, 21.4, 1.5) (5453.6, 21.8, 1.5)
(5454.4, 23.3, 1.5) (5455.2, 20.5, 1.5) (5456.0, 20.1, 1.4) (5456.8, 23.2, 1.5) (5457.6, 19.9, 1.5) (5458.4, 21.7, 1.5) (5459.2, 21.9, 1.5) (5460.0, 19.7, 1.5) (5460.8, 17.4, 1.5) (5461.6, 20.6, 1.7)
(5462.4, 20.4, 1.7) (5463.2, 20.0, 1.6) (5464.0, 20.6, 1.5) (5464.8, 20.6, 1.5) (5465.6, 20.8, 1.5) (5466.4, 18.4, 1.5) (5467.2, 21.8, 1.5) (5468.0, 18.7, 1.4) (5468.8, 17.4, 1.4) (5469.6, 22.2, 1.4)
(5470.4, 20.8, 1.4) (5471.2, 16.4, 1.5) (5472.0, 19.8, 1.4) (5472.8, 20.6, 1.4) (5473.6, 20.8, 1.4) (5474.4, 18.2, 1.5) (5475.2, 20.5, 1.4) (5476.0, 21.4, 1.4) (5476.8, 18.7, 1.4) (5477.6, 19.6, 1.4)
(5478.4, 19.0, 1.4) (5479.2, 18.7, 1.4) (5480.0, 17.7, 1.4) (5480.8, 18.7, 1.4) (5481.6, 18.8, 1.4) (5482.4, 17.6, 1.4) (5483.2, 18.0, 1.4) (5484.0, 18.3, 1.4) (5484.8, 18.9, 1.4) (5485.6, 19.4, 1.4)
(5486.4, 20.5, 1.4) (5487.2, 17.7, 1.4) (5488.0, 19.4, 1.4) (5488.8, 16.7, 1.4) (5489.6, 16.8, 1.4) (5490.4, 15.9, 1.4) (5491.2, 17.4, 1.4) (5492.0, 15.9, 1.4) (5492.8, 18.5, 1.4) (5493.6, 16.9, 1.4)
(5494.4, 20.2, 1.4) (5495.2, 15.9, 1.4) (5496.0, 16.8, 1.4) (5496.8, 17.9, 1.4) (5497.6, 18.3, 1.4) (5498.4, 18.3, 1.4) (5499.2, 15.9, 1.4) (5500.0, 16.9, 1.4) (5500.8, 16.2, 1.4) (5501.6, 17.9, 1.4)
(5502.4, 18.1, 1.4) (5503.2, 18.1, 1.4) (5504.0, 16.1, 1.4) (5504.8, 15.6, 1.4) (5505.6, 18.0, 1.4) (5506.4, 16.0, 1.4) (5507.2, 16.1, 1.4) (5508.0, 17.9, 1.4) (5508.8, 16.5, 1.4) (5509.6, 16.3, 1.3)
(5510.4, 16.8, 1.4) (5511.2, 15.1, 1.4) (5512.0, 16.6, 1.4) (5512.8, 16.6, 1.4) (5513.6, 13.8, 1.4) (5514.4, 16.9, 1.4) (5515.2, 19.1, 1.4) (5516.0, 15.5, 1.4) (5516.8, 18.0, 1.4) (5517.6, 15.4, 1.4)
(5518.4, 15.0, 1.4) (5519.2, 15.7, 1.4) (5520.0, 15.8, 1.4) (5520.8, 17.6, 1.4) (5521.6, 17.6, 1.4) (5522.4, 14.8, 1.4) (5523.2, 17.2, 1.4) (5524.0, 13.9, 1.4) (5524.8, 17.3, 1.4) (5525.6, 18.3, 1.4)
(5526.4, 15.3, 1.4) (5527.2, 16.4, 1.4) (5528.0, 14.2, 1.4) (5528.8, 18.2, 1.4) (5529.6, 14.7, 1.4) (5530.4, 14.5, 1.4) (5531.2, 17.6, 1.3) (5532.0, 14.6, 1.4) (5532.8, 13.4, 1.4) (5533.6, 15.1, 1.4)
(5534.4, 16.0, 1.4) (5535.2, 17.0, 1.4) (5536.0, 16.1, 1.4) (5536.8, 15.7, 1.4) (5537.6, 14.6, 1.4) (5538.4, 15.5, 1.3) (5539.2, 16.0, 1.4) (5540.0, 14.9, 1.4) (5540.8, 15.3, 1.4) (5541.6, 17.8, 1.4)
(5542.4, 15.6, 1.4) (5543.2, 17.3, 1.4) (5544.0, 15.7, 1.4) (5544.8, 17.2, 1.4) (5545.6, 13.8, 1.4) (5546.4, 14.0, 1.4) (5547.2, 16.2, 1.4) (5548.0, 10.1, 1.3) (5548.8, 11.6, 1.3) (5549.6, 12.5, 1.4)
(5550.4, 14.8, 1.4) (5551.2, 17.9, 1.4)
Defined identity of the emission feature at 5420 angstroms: C III]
